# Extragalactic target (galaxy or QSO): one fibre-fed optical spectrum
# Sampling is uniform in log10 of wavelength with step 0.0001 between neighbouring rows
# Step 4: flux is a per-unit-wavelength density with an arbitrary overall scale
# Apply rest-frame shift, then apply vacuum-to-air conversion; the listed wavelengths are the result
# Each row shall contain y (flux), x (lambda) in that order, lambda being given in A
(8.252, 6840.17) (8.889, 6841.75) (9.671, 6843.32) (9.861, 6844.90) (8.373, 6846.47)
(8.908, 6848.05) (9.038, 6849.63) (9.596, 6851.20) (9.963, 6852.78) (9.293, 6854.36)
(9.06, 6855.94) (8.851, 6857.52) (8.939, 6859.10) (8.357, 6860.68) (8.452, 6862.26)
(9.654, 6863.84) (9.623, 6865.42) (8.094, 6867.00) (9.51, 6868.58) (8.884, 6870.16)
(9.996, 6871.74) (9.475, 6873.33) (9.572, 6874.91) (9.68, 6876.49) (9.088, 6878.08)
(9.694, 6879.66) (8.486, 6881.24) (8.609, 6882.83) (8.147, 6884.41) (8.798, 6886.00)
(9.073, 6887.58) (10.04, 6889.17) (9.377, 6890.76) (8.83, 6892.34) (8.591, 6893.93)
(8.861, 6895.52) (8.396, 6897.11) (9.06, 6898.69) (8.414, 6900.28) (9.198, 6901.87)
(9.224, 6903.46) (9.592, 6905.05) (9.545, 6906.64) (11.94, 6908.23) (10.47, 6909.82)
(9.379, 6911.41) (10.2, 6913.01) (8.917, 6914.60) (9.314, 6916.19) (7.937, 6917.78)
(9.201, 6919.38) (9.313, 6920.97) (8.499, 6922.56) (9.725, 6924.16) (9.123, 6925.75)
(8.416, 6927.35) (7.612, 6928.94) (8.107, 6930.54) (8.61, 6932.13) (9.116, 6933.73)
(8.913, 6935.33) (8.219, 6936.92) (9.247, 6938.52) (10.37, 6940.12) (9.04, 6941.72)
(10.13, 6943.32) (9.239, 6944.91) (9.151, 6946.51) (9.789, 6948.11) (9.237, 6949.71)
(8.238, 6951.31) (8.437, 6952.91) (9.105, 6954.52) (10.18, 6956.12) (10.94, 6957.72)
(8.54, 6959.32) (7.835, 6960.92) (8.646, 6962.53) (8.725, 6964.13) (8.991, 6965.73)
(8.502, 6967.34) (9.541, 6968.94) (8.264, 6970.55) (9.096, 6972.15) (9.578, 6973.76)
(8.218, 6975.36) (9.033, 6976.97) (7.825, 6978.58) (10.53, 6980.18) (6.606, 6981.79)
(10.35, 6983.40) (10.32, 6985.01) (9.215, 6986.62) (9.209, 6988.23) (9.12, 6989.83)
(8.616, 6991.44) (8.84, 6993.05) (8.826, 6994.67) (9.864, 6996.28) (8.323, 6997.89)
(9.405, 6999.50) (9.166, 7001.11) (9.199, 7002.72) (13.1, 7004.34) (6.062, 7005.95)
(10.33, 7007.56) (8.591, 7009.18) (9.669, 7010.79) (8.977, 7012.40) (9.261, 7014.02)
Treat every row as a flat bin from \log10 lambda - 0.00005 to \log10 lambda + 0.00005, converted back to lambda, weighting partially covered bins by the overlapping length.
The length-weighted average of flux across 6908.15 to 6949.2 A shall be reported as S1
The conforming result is 9.18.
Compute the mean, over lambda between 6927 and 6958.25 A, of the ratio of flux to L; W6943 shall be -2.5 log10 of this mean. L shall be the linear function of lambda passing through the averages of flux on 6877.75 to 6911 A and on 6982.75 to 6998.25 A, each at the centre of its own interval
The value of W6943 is 0.02 mag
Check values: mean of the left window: 9.22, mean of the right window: 9.28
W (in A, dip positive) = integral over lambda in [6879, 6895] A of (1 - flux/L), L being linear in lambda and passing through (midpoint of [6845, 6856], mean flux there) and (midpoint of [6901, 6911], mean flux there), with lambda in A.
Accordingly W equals 1.2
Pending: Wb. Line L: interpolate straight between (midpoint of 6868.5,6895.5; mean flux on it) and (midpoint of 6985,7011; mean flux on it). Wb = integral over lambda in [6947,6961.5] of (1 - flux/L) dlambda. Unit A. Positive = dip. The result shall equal 0.1 A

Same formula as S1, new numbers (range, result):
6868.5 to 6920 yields 9.25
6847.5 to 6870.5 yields 9.09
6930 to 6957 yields 9.14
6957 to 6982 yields 8.85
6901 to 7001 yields 9.12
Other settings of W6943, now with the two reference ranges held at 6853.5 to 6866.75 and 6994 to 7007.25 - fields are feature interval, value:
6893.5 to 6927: -0.02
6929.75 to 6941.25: 0.03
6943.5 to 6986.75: 0.02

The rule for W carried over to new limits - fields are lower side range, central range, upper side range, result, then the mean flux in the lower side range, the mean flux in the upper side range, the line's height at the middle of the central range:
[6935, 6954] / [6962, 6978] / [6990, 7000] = 0.39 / 9.17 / 8.97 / 9.07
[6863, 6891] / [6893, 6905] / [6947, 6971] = 0.37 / 9.21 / 9.01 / 9.15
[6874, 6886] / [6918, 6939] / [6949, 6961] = 0.81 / 9.03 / 9.14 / 9.1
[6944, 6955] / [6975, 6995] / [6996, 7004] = 0.60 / 9.04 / 9.37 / 9.27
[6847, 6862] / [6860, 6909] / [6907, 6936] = -0.32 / 9.07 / 9.16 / 9.11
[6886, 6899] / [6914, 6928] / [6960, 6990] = 0.06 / 9.02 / 8.92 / 8.98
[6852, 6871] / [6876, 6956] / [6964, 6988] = -0.81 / 9.06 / 9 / 9.03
